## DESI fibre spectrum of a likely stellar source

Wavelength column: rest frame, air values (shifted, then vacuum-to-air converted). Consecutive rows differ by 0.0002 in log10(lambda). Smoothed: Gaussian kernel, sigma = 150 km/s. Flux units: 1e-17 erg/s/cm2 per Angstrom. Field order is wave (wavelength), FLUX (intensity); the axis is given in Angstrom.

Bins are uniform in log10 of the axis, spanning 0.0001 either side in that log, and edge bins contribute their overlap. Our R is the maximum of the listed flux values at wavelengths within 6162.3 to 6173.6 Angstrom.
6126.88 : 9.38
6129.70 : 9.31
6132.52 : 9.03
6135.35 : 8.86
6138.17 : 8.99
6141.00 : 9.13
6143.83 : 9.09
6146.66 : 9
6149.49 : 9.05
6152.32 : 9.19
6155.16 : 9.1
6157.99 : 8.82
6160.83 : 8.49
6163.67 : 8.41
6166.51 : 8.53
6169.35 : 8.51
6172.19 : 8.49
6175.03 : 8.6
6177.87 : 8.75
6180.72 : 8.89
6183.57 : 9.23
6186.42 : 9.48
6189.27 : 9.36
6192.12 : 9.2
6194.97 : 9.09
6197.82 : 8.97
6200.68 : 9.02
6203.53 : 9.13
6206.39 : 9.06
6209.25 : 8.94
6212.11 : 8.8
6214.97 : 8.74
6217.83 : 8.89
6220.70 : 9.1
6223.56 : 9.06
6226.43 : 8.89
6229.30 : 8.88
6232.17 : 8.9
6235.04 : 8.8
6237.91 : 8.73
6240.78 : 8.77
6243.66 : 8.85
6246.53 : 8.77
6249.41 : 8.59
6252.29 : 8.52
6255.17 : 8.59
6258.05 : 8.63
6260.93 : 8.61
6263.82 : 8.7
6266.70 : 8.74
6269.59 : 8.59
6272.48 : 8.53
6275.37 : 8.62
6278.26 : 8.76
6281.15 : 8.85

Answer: 8.53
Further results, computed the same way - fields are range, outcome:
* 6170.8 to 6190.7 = 9.48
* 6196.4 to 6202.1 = 9.02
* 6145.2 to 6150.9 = 9.05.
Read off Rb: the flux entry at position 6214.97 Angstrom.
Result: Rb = 8.74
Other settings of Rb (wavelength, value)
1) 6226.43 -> 8.89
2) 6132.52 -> 9.03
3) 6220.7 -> 9.1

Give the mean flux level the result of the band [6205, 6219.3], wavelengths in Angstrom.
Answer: 8.88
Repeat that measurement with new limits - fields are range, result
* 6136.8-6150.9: 9.05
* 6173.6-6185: 8.87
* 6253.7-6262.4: 8.61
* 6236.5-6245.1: 8.79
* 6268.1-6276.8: 8.57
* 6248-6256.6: 8.57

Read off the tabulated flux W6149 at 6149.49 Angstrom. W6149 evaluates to 9.05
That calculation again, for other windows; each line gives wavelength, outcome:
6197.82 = 8.97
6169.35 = 8.51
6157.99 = 8.82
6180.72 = 8.89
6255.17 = 8.59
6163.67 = 8.41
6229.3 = 8.88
